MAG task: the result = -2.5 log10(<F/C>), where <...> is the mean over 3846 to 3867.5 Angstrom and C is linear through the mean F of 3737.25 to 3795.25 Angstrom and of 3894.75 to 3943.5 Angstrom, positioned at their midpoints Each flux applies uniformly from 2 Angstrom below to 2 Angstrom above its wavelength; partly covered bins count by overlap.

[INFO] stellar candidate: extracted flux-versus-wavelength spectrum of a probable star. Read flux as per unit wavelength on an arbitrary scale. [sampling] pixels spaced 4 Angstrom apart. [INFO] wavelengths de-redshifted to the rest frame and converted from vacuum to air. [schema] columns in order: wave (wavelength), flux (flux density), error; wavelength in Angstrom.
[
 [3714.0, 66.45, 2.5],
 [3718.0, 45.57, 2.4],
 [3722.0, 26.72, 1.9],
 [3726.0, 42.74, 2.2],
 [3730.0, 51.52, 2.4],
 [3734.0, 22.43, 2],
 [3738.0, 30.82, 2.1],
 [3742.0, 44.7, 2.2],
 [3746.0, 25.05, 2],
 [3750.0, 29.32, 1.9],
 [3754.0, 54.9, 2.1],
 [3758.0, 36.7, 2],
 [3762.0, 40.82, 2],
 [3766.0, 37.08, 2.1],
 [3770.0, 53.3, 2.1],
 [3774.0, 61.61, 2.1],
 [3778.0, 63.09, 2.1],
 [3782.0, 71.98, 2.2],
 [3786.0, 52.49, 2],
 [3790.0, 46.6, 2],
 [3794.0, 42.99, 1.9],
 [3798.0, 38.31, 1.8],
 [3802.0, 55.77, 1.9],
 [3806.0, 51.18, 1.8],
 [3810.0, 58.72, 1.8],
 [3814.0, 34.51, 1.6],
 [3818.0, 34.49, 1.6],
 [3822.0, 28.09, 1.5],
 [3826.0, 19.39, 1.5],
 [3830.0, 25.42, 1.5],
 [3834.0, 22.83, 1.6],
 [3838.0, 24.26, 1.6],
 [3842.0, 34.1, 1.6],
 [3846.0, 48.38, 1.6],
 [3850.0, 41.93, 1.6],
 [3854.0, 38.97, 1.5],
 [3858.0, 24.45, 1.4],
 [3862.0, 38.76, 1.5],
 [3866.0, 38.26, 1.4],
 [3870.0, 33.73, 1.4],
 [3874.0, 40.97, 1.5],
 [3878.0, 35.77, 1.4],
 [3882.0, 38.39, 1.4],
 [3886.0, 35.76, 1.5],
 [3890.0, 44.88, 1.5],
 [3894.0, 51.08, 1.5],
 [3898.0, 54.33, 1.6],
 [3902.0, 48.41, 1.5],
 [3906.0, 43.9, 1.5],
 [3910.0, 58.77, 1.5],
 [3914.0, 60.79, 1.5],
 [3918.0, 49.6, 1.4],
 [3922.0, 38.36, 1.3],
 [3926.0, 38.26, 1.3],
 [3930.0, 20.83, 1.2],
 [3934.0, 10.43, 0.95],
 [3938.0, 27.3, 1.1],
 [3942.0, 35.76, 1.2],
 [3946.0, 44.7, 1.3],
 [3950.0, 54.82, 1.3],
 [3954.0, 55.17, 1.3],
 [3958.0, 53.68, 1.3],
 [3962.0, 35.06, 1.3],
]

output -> 0.15 mag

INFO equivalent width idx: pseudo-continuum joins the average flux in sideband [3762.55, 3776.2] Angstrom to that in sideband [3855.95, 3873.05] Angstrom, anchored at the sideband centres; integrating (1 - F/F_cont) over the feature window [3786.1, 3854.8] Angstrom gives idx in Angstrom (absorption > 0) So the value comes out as 5.3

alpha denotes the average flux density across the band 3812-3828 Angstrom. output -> 29.1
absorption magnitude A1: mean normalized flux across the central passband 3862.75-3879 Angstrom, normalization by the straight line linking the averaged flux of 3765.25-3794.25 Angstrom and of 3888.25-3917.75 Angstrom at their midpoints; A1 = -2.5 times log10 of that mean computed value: 0.37 mag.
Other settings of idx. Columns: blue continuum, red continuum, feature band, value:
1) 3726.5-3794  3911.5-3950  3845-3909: -2.4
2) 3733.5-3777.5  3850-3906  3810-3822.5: 1.1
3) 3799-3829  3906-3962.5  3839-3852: 0.1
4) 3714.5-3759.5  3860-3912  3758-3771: -0.9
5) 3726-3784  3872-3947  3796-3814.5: -2.3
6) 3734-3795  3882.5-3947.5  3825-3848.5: 7.4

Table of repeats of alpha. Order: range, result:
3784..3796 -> 47.4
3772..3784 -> 65.6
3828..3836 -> 24.1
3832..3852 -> 34.3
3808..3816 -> 46.6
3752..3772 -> 44.6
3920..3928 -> 38.3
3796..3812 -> 51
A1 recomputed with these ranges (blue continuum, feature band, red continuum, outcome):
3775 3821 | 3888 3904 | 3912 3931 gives -0.129 mag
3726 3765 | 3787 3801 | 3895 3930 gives -0.097 mag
